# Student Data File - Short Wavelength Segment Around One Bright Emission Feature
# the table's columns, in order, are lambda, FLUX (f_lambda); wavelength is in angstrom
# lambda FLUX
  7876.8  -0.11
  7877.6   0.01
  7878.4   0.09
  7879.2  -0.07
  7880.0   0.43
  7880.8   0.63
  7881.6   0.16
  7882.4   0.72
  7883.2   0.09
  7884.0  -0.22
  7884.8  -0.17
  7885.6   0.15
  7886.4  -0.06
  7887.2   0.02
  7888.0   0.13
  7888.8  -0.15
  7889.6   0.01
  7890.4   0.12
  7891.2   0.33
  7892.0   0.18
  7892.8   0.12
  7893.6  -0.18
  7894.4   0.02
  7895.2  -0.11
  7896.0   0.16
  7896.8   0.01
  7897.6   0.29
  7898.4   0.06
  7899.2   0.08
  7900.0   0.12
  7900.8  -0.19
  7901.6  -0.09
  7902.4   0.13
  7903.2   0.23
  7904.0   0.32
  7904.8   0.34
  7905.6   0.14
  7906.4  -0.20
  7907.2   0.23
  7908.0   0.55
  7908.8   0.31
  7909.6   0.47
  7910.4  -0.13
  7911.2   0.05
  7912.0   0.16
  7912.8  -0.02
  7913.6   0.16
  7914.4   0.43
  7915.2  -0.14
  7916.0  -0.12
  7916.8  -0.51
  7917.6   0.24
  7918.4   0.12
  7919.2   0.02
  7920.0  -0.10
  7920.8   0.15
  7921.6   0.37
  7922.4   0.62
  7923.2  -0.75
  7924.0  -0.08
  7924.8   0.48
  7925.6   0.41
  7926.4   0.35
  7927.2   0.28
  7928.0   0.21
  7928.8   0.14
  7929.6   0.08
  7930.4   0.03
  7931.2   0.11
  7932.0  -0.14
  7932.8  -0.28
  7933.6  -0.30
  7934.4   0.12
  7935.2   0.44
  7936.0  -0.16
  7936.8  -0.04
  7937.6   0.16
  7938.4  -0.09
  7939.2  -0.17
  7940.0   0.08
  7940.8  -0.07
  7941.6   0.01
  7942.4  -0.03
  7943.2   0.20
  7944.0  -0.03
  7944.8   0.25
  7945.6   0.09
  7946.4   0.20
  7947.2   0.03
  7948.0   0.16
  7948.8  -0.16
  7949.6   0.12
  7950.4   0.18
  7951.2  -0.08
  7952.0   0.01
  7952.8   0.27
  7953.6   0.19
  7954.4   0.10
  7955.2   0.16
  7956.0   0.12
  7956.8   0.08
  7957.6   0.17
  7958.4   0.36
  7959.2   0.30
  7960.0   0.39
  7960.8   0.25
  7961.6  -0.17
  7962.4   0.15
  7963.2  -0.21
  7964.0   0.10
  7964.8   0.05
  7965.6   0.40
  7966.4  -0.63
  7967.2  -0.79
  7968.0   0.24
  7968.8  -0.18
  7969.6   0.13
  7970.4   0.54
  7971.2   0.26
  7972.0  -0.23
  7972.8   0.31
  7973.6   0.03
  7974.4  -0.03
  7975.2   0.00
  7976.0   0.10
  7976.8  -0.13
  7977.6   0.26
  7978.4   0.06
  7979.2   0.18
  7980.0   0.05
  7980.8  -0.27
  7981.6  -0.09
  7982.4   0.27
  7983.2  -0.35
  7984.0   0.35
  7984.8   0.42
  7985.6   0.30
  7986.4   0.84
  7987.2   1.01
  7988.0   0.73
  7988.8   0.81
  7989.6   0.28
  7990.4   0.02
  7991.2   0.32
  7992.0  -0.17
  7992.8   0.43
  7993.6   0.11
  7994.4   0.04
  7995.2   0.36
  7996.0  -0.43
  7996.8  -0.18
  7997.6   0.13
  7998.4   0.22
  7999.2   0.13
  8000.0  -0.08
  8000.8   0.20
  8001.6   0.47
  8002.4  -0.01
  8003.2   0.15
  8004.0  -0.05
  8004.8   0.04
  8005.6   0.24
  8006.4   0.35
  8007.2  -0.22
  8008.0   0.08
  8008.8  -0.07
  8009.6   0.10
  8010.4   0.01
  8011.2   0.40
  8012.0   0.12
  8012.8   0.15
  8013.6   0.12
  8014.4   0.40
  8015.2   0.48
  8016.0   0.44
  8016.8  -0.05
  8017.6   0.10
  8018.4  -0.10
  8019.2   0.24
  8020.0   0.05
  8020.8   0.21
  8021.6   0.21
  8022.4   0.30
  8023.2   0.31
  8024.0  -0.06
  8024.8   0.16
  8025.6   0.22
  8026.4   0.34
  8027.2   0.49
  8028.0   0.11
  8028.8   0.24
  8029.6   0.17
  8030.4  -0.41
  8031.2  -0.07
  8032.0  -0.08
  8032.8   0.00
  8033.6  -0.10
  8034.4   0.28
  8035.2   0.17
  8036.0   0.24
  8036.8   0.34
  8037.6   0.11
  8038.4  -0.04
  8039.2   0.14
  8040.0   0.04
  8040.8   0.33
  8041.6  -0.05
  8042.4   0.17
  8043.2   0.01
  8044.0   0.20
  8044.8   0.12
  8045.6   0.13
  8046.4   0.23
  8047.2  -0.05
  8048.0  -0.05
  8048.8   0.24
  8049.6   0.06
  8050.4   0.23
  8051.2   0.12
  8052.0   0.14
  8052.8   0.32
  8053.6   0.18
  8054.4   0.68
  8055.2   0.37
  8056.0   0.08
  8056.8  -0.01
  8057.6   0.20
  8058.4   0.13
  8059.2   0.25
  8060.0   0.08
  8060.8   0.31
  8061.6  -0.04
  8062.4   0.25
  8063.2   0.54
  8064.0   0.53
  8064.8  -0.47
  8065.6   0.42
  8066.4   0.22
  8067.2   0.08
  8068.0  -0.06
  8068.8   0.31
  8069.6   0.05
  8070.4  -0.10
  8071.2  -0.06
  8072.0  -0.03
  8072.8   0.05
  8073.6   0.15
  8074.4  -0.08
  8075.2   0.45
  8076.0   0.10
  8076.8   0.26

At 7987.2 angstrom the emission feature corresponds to H-beta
